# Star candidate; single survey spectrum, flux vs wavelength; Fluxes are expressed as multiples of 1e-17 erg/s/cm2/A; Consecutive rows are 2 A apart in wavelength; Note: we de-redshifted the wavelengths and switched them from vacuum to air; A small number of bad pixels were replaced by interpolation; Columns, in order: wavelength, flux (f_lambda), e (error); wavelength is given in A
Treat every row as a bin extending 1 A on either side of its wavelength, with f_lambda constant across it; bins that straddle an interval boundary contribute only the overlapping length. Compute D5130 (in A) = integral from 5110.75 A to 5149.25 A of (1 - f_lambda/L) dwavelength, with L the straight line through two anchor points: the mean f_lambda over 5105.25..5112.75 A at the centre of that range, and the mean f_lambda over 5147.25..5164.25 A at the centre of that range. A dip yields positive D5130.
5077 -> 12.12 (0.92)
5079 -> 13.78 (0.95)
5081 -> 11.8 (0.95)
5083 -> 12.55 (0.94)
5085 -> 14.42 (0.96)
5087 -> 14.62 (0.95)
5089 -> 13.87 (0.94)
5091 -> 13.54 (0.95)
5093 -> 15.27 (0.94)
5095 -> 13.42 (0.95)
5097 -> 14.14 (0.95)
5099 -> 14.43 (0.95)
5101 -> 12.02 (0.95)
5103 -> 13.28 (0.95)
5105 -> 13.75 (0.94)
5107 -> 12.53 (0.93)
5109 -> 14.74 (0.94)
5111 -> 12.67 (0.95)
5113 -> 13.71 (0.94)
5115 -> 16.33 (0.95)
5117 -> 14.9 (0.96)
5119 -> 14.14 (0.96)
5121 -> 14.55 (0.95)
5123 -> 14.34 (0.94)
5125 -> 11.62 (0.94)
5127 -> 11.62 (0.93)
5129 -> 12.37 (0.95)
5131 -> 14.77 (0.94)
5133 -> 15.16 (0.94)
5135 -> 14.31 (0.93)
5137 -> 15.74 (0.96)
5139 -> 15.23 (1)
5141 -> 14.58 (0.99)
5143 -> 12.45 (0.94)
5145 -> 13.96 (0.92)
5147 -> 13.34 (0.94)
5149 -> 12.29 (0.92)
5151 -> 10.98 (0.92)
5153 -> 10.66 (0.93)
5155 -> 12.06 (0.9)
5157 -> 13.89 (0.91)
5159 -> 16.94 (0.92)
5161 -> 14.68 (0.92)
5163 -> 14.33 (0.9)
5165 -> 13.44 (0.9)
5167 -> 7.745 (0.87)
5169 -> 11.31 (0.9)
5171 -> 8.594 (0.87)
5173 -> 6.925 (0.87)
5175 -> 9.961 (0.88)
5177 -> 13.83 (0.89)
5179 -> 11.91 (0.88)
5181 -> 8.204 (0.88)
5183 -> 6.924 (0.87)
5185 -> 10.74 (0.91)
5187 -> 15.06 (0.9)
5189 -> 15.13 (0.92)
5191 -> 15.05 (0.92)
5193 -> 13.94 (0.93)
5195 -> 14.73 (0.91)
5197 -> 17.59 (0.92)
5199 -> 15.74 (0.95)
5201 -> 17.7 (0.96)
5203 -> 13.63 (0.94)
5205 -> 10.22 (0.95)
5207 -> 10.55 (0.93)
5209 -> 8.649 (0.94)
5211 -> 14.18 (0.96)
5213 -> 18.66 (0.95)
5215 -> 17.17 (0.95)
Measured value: -1.8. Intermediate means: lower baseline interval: 13.4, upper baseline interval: 13.2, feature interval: 14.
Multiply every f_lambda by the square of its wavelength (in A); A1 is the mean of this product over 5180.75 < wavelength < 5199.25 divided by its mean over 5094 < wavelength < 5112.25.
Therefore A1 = 1.0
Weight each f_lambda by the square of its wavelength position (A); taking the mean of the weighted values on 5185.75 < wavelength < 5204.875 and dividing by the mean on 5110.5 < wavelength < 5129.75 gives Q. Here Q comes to 1.1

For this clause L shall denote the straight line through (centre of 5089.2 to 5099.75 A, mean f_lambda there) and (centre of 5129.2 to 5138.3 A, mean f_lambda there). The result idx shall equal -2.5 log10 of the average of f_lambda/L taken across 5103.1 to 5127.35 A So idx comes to 0.053 mag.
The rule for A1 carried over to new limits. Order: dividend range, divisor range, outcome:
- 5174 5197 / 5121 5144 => 0.92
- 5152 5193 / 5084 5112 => 0.89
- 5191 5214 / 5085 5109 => 1.07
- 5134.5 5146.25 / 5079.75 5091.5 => 1.09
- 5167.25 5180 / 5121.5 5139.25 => 0.75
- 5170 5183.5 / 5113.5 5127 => 0.69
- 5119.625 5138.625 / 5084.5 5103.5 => 1.01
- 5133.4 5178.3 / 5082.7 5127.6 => 0.93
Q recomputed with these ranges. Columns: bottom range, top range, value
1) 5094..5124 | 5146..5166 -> 0.97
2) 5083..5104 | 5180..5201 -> 1.02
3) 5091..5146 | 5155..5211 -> 0.92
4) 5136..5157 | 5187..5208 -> 1.12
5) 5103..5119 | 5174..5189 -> 0.82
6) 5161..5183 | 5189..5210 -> 1.31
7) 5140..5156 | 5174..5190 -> 0.93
